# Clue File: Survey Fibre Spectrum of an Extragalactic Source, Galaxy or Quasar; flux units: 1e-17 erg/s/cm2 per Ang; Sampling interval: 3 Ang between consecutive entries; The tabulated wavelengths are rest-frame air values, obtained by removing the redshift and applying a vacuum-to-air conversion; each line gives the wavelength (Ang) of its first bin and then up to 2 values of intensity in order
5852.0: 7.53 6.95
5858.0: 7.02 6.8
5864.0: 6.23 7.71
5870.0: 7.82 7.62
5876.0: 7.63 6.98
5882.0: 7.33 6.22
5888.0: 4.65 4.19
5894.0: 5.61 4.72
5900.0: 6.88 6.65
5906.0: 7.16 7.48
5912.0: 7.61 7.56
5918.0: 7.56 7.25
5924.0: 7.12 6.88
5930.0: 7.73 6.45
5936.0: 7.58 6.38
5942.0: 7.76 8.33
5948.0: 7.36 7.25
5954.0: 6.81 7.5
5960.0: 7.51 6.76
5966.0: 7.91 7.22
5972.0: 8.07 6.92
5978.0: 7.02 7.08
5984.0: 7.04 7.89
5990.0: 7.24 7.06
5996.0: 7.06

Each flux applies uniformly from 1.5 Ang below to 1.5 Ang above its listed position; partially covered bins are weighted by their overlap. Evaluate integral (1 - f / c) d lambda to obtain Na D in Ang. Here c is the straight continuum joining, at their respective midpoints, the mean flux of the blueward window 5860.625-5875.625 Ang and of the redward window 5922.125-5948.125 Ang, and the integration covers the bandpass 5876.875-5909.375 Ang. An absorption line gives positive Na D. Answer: 5.1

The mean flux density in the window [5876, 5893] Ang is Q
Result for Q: 6.02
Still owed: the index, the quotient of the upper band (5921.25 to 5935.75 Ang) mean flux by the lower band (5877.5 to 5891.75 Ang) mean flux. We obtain 1.19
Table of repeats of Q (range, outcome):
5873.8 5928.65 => 6.65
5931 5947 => 7.32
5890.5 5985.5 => 7.07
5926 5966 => 7.28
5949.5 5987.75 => 7.29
